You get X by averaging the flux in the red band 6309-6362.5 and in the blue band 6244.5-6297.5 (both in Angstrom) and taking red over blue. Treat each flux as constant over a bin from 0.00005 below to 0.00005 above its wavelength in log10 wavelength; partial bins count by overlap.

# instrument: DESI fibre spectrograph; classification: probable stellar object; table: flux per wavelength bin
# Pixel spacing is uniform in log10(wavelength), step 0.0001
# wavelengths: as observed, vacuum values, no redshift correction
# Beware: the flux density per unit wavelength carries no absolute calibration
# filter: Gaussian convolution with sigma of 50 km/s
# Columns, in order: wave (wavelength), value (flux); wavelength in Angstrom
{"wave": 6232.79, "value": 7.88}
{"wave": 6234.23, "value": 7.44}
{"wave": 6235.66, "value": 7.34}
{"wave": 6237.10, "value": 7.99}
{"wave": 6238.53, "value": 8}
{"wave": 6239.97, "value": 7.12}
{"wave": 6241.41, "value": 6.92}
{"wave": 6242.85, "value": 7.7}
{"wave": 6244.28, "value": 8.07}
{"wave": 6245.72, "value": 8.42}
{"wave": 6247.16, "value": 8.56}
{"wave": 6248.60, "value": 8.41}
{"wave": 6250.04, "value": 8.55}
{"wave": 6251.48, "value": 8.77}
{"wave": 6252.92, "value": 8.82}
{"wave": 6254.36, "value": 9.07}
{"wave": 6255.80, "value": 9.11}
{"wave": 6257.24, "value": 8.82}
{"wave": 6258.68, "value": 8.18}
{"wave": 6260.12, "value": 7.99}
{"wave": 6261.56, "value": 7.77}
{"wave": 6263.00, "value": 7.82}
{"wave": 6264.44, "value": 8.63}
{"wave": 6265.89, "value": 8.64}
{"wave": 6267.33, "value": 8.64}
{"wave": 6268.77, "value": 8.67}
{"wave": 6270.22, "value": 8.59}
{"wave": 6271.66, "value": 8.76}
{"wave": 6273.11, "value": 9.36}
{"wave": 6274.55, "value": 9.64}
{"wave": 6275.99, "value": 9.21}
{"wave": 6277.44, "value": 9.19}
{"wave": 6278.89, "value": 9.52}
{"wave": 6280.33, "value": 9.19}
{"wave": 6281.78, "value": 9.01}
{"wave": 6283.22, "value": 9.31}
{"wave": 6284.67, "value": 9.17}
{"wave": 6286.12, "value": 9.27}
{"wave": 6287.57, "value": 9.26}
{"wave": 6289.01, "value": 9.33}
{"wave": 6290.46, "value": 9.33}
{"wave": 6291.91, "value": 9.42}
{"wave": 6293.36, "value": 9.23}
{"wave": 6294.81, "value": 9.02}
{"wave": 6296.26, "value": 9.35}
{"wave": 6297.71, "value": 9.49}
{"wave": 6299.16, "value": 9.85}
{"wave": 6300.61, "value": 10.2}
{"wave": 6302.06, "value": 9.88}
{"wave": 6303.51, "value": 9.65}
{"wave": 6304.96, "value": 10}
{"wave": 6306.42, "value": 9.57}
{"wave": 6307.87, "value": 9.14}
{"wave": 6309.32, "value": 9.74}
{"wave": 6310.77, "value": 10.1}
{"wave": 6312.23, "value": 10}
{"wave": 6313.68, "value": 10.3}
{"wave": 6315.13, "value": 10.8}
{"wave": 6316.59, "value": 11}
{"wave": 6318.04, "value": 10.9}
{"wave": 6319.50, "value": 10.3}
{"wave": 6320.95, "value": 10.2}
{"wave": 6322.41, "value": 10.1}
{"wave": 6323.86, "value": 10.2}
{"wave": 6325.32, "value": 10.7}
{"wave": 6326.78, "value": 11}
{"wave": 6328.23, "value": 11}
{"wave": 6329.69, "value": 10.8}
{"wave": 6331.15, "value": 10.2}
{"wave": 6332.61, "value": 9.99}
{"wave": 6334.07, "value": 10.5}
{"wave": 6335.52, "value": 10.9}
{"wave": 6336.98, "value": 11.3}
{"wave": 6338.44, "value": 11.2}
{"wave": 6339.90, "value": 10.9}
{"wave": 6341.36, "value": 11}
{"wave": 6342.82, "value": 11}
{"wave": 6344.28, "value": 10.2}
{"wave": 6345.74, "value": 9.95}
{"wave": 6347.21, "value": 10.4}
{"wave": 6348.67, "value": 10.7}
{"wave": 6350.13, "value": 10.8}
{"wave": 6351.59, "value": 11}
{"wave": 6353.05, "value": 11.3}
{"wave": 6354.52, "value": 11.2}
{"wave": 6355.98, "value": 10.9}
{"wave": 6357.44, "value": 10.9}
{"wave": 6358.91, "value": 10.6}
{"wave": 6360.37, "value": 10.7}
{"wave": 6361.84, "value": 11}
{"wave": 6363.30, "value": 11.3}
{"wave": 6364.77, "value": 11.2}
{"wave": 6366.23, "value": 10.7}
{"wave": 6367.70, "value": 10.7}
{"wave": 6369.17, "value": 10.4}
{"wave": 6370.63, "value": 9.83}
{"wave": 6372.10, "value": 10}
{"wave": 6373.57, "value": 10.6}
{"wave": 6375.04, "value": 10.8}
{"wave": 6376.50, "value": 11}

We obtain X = 1.2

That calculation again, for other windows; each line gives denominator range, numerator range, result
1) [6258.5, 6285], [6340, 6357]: 1.22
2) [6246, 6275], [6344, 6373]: 1.24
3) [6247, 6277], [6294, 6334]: 1.17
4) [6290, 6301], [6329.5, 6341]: 1.13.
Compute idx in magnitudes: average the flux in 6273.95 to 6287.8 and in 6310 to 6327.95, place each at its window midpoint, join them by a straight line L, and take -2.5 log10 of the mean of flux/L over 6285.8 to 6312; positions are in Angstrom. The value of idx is 0.03 mag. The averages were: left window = 9.27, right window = 10.5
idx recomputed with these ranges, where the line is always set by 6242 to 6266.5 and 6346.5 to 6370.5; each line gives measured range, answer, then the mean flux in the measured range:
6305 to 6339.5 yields -0.045 mag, 10.4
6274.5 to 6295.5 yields -0.015 mag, 9.26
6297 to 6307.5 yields -0.028 mag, 9.78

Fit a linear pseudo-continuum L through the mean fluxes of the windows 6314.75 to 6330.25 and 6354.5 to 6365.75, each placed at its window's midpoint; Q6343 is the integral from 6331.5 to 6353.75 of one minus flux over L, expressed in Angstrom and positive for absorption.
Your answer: 0.2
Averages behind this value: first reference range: 10.6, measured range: 10.7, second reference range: 11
